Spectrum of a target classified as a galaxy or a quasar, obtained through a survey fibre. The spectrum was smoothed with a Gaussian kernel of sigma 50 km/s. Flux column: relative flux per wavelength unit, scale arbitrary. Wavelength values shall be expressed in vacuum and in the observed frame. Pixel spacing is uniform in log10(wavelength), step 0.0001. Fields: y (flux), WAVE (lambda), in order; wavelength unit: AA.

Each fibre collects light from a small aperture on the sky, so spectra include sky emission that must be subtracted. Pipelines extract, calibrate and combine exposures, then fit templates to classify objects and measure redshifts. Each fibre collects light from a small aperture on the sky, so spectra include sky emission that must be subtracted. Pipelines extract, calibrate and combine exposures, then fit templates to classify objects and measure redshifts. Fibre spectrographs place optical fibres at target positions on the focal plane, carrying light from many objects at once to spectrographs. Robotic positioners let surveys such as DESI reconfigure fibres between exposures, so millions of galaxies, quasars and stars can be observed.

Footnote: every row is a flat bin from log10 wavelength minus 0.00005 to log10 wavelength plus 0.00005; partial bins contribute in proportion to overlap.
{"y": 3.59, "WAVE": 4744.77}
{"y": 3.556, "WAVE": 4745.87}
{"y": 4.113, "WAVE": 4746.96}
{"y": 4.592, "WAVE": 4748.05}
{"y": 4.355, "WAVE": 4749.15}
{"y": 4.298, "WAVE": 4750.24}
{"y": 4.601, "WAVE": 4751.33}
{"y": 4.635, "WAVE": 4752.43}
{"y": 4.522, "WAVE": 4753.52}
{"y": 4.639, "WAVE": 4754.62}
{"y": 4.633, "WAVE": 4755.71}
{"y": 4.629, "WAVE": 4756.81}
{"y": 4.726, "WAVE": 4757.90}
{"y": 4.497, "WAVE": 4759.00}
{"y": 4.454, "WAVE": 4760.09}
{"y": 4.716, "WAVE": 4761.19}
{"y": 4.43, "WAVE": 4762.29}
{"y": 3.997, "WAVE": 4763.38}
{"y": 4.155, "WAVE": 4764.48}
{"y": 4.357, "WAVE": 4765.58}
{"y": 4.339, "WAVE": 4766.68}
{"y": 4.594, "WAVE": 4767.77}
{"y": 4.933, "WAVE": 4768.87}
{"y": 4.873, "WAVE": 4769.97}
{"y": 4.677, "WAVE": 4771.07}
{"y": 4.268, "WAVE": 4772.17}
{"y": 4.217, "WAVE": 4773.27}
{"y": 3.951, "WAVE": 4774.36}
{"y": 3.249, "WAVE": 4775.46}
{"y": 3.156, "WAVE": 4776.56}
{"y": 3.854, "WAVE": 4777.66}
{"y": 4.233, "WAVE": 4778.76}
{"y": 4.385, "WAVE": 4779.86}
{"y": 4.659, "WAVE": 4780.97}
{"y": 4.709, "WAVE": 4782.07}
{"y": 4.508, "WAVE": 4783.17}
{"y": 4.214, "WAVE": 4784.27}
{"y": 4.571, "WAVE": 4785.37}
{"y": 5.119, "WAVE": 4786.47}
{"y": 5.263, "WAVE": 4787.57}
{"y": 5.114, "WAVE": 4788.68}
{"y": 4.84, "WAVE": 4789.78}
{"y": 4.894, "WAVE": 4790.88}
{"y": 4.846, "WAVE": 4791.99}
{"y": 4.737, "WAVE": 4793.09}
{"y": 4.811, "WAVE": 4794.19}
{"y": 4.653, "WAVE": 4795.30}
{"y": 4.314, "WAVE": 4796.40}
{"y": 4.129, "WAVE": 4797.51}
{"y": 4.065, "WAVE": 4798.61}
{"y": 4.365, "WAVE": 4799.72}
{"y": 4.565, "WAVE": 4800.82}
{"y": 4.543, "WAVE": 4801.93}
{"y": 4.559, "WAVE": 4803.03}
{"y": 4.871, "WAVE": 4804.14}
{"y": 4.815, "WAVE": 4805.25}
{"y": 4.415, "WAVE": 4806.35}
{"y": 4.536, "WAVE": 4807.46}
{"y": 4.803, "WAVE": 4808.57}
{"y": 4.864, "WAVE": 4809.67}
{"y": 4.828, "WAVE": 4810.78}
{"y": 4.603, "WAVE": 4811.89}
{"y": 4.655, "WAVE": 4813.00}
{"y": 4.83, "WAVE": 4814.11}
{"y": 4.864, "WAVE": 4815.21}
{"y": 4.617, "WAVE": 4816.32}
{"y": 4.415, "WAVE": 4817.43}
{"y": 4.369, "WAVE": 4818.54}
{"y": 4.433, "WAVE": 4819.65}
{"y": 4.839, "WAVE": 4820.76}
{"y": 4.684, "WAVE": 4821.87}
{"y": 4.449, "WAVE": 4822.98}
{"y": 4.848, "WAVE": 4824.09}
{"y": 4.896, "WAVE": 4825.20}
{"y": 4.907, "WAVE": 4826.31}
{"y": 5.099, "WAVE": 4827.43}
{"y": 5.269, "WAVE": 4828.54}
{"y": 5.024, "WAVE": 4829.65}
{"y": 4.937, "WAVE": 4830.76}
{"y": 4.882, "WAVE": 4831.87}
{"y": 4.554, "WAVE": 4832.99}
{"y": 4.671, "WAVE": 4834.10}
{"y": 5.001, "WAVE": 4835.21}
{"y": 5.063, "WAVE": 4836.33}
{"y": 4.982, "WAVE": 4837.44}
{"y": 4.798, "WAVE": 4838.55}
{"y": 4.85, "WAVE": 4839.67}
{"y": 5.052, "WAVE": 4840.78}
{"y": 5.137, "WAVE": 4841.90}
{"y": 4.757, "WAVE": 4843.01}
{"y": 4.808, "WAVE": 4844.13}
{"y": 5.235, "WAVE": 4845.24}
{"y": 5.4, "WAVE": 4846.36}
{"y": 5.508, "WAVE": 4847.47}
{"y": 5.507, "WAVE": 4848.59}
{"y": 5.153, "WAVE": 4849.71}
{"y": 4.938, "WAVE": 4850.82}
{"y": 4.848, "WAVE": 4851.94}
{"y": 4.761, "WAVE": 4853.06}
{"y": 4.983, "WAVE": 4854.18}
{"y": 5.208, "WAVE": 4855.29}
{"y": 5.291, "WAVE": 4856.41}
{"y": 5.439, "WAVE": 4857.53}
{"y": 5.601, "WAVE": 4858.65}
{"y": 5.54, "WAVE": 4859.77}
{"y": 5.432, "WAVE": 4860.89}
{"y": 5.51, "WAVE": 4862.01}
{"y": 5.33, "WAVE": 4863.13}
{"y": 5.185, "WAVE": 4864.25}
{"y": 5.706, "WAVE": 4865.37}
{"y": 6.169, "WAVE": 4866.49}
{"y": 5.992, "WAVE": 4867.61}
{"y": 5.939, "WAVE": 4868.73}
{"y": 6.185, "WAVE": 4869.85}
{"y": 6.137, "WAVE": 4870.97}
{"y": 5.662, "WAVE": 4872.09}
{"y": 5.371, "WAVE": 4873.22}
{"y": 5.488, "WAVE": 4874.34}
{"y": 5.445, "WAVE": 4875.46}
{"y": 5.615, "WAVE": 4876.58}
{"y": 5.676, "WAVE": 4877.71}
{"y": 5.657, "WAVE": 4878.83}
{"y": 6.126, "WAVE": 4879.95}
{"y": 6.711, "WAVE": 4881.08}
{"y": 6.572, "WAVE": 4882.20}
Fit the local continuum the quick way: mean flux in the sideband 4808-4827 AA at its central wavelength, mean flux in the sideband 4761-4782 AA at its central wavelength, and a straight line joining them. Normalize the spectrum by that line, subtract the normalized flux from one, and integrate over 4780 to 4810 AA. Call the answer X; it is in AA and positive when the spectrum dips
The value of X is -1.1 AA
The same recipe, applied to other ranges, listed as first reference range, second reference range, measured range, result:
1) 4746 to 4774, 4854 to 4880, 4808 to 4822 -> 1.1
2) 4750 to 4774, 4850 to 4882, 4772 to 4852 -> 5.2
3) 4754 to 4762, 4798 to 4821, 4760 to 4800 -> 1.3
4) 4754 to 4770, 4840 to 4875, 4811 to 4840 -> 1.8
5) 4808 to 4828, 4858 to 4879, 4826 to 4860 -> 0.8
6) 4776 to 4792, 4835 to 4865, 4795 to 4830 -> 1.1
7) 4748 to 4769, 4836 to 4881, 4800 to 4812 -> 0.6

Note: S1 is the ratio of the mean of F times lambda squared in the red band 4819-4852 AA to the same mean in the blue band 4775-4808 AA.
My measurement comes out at 1.1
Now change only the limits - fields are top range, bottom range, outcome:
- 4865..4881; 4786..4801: 1.28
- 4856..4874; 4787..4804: 1.25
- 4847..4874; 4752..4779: 1.31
